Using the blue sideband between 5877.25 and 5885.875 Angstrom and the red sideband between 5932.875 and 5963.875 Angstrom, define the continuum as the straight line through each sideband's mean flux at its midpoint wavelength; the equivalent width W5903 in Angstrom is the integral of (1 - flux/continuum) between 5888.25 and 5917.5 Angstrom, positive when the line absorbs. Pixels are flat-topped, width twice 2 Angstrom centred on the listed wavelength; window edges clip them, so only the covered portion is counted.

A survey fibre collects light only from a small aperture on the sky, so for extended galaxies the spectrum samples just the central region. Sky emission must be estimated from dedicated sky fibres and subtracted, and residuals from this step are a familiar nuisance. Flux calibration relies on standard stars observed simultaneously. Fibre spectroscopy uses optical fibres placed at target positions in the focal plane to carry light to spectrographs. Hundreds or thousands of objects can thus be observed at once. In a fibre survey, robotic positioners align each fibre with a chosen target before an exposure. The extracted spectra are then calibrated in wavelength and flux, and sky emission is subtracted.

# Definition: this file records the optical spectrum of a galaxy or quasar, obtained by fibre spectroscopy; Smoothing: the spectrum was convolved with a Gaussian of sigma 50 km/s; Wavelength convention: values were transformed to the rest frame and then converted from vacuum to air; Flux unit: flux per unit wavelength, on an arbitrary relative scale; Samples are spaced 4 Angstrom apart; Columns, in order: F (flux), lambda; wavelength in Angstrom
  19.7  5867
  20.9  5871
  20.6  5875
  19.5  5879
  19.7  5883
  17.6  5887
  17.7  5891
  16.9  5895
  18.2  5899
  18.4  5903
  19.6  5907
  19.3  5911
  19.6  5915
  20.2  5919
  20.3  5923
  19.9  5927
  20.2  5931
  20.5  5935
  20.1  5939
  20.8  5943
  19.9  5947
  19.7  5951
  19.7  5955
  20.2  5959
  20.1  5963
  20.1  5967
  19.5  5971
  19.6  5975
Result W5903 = 1.6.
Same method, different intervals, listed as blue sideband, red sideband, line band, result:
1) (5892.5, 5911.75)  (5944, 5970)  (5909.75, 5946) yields -1.8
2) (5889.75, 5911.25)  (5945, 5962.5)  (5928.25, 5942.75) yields -0.7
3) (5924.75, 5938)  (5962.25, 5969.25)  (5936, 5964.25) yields 0.1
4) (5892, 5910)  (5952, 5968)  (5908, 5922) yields -0.8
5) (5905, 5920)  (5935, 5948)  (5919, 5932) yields -0.1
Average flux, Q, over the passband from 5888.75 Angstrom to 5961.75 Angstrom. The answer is 19.5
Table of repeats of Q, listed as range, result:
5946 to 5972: 19.9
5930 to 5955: 20.2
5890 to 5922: 18.8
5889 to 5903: 17.7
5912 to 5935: 20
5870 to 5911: 18.9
